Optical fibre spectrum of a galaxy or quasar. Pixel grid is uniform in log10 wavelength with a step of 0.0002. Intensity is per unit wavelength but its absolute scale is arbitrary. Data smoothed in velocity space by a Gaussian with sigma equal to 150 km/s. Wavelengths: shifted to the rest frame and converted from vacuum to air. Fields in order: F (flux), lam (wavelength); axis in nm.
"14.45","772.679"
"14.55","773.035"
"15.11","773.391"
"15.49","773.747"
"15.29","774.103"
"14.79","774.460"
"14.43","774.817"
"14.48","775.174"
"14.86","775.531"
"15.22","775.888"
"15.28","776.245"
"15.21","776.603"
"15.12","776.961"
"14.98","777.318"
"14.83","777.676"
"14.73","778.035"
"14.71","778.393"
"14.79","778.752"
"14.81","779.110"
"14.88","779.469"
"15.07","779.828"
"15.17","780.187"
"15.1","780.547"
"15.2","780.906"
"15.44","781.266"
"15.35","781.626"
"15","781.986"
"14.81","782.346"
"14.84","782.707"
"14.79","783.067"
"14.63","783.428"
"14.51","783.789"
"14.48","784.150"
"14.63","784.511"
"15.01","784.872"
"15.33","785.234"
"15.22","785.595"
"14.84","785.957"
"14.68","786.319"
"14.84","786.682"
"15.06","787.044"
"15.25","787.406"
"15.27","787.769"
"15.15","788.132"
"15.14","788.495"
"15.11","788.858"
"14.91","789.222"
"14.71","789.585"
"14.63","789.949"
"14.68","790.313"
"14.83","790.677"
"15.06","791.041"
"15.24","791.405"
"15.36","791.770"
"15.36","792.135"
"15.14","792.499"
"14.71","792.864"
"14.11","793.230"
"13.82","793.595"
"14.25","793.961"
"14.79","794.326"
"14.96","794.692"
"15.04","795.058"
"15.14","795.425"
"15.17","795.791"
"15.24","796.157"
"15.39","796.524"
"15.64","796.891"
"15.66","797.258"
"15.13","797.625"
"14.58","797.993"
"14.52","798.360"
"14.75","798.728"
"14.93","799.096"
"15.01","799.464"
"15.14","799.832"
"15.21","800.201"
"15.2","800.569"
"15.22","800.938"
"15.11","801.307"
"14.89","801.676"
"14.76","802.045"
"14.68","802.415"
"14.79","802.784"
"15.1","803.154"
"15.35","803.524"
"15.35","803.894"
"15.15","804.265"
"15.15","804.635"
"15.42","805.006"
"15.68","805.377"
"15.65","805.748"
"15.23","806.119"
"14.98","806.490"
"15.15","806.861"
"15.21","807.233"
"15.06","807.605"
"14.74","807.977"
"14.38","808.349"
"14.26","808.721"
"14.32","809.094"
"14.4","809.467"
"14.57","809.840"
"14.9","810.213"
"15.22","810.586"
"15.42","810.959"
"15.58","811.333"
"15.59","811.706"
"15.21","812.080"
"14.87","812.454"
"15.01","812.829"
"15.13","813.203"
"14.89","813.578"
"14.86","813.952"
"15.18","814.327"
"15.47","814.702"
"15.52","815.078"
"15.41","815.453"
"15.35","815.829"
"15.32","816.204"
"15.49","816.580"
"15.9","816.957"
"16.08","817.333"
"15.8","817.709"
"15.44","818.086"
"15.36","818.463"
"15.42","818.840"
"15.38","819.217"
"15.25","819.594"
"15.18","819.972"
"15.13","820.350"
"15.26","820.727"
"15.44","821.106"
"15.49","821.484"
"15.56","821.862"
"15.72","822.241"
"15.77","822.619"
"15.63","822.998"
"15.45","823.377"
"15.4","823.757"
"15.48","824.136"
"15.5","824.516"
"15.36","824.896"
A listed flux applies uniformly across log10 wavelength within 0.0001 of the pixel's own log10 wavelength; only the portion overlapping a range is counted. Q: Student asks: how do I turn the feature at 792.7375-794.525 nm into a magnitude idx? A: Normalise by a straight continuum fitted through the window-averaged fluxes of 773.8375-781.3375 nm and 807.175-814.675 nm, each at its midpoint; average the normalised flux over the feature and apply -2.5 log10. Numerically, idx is 0.05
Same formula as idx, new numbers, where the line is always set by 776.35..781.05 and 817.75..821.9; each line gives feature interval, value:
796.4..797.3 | -0.03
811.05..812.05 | -0.02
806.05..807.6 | 0.01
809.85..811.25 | 0.01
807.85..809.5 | 0.06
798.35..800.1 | 0.02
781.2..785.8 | 0.01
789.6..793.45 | 0.01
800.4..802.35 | 0.01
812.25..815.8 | 0.01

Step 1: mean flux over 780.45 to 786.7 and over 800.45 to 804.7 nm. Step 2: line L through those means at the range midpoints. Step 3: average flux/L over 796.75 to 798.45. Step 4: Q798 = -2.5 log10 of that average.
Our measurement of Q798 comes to -0.01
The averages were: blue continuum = 14.9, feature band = 15.1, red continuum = 15.1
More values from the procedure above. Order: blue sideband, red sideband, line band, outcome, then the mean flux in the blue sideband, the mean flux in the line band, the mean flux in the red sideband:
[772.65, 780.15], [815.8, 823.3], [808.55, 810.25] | 0.07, 14.9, 14.4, 15.5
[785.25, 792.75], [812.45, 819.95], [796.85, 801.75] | 0.01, 15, 15.1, 15.4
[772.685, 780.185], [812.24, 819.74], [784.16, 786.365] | 0.01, 14.9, 14.9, 15.4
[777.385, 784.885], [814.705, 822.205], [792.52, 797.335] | 0.01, 14.9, 14.9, 15.5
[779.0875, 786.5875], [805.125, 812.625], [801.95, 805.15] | -0.01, 14.9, 15.1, 15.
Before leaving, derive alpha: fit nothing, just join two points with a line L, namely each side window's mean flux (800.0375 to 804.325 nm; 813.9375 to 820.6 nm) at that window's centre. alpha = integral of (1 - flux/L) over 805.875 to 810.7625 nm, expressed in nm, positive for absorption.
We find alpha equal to 0.13 nm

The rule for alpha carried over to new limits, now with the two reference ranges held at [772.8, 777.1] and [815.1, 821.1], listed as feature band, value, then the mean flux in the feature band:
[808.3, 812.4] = 0.12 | 14.9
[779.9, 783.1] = -0.01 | 15.1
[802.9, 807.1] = 0.01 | 15.3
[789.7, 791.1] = 0.03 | 14.8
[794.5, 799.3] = 0.04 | 15.1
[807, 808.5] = 0.05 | 14.9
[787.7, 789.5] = 0.01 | 15.1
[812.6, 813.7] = 0.03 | 15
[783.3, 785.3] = 0.05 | 14.7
